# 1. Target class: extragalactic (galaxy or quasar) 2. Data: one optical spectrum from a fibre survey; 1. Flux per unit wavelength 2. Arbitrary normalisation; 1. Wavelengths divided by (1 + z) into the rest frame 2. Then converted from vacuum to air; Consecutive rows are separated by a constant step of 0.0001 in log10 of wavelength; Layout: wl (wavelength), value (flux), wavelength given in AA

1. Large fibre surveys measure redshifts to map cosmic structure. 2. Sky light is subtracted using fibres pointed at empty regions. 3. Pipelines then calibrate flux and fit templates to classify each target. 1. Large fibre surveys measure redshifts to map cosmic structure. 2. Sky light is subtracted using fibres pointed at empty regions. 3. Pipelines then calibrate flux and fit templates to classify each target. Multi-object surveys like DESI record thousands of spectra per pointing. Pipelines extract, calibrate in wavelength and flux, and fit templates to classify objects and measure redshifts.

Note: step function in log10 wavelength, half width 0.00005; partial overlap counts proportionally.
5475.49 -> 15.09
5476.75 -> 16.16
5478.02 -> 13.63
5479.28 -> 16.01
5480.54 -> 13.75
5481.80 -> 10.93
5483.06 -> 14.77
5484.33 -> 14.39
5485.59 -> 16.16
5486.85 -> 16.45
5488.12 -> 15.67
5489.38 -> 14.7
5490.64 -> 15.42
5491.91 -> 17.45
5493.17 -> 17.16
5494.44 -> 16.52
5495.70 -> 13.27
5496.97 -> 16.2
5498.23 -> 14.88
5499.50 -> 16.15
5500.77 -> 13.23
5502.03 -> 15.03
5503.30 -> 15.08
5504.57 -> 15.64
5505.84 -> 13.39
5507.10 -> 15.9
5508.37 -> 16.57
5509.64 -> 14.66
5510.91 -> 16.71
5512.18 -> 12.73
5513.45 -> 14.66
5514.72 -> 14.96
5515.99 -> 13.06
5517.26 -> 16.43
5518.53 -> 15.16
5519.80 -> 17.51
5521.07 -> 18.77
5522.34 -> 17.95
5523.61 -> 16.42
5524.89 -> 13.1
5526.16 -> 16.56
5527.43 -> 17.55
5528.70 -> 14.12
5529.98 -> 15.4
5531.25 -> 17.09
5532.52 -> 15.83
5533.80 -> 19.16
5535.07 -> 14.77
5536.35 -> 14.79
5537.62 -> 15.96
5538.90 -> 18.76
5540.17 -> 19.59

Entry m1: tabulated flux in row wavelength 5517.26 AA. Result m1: 16.43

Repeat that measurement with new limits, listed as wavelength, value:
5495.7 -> 13.27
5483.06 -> 14.77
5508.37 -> 16.57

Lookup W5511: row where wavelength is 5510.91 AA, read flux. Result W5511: 16.71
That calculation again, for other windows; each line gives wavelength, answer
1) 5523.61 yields 16.42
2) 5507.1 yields 15.9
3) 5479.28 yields 16.01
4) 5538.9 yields 18.76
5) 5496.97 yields 16.2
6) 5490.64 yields 15.42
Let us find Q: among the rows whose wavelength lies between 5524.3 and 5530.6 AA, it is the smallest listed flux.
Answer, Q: 13.1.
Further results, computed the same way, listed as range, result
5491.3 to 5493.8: 17.16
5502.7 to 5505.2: 15.08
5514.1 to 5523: 13.06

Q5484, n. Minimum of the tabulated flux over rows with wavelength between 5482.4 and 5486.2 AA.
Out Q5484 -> 14.39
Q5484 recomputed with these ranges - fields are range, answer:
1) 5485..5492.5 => 14.7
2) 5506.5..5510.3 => 14.66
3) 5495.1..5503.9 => 13.23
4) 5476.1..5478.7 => 13.63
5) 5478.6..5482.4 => 10.93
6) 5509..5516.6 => 12.73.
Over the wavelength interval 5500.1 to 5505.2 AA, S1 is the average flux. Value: 14.7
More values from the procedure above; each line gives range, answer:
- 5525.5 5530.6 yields 15.9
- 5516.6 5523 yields 17.2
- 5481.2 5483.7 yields 12.8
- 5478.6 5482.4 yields 13.6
